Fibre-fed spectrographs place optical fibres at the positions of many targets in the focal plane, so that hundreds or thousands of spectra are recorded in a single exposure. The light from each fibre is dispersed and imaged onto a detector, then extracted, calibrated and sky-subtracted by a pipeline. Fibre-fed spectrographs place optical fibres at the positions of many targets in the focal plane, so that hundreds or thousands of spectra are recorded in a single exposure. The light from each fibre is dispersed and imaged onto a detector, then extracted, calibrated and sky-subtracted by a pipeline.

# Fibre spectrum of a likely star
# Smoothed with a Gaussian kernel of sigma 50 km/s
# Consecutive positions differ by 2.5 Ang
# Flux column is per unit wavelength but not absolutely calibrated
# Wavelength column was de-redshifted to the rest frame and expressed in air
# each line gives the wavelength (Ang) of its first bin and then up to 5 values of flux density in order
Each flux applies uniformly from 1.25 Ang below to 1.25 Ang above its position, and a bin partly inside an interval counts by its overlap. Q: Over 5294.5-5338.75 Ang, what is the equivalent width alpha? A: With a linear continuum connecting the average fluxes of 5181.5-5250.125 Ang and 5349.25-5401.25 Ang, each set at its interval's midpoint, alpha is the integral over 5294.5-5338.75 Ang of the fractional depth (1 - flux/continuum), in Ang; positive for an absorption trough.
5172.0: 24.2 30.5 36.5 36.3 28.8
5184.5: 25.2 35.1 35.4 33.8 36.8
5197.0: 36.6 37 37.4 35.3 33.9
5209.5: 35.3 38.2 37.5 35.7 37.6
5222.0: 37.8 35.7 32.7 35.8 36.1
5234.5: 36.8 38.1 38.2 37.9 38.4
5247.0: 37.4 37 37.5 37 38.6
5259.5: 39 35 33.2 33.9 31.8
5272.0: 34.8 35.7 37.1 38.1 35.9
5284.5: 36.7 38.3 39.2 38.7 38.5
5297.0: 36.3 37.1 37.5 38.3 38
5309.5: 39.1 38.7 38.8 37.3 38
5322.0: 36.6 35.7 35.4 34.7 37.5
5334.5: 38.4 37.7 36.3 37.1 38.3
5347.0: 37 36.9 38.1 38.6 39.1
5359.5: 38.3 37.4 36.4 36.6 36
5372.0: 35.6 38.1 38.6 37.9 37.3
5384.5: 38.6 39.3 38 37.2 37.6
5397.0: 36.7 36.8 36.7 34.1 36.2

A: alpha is -0.53 Ang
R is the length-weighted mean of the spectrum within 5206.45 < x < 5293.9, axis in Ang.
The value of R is 36.6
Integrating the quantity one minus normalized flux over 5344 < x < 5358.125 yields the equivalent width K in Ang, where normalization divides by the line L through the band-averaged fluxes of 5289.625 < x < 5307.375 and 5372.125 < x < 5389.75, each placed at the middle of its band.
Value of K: 0.0 Ang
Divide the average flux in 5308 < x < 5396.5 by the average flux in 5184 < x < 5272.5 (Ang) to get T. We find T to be 1.04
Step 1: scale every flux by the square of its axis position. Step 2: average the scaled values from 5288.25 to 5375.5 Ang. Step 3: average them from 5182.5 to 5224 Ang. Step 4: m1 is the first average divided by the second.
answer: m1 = 1.1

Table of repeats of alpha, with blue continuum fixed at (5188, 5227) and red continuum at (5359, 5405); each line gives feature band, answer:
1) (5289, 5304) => -0.5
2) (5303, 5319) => -0.7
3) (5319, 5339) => 0.1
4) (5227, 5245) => -0.3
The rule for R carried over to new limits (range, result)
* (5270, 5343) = 37.2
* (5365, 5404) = 37.3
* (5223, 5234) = 35.3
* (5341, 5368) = 37.6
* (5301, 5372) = 37.4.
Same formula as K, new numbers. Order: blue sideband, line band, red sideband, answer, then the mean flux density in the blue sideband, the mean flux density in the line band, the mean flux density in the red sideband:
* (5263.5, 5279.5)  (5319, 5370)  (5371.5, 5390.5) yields -0.3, 34.7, 37.2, 38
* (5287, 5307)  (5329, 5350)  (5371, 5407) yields 0.3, 38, 37.2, 37.3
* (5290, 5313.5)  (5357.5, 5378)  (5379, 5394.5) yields 0.5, 38.1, 37.2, 38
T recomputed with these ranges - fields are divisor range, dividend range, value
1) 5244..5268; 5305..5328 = 1.02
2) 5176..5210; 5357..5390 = 1.09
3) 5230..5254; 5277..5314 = 1.01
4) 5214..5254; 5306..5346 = 1.01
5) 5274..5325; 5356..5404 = 0.99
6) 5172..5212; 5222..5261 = 1.09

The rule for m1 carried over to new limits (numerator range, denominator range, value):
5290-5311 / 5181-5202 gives 1.17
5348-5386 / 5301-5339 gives 1.02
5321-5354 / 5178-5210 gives 1.13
